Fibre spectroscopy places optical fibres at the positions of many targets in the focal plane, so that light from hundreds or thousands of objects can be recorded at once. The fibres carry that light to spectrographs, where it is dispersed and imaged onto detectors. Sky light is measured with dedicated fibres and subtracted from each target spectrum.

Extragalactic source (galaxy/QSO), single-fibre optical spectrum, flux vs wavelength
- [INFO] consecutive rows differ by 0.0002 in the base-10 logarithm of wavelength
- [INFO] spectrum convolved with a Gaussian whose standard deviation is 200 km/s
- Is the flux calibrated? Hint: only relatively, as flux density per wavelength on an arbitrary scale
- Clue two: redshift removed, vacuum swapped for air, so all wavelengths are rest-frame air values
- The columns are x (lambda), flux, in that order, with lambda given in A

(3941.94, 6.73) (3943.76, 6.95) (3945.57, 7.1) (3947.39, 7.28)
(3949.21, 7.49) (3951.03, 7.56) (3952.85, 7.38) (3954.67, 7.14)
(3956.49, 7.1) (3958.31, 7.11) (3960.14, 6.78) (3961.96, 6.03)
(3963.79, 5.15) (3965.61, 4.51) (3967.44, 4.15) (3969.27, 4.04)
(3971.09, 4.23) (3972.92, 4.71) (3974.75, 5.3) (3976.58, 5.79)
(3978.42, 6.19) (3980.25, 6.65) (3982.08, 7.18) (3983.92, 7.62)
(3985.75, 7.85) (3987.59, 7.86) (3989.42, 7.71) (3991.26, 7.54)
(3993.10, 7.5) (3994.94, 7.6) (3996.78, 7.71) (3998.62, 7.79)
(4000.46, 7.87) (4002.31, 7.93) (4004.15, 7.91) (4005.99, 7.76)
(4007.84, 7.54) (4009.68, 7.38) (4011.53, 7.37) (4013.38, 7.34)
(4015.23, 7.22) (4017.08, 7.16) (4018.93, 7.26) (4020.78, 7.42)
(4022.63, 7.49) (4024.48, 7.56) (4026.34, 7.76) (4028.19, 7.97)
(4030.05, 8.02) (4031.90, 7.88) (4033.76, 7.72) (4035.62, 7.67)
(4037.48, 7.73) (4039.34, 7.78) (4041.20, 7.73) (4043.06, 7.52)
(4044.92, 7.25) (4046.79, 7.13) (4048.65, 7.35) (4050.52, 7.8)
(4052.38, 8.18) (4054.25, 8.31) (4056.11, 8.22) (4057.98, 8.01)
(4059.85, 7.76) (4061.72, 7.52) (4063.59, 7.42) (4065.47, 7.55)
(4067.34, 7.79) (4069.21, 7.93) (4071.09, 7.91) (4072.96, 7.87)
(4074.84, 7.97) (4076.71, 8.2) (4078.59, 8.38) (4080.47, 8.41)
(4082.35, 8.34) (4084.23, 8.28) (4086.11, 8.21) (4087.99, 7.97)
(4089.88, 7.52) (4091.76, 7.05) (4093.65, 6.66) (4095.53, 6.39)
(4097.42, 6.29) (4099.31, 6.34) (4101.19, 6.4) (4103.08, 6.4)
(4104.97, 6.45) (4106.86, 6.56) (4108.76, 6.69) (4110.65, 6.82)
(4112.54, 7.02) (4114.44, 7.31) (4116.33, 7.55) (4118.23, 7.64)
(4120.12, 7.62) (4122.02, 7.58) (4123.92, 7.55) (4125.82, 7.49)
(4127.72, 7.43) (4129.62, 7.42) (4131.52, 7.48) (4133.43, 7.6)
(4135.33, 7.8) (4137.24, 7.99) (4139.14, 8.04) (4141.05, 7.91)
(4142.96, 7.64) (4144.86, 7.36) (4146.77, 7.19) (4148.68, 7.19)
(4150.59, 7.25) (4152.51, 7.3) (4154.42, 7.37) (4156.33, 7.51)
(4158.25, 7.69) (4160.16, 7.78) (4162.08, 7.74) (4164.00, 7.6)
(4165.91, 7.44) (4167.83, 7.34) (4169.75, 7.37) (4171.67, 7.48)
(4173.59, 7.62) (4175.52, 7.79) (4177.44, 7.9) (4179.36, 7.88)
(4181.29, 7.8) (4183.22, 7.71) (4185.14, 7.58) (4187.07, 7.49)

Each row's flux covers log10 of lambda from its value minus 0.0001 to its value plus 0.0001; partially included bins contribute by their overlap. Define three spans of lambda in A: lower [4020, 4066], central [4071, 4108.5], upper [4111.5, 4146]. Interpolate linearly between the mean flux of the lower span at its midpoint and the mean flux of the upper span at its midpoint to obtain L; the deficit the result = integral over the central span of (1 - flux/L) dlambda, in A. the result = 1.4 A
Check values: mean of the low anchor 7.71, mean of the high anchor 7.58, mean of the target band 7.35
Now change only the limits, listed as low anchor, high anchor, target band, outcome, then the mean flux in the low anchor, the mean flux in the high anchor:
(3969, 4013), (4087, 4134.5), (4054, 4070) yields -1.7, 7.01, 7.09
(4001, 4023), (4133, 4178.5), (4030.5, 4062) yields -1.0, 7.49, 7.58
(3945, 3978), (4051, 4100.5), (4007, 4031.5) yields -2.2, 6.03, 7.7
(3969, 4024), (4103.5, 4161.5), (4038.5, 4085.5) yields -4.1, 7.07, 7.4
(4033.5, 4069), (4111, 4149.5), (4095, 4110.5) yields 2.3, 7.71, 7.53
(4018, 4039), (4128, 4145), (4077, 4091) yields -0.8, 7.68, 7.7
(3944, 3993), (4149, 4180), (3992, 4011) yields -3.0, 6.47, 7.56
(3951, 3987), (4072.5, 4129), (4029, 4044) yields -2.3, 6.1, 7.34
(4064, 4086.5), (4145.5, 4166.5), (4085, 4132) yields 4.2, 8.05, 7.46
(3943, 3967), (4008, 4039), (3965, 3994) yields 3.4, 6.68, 7.56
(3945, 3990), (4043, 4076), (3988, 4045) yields -4.1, 6.38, 7.76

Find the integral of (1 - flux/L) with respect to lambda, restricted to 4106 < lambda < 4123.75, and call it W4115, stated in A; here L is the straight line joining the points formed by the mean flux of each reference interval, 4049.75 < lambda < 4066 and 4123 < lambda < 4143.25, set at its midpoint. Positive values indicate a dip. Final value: 1.1 A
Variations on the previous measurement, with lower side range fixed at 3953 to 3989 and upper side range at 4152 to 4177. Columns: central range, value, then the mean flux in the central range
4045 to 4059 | -2.3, 7.82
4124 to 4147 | -0.9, 7.62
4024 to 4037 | -2.5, 7.8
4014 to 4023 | -1.1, 7.3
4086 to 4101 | 0.2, 6.96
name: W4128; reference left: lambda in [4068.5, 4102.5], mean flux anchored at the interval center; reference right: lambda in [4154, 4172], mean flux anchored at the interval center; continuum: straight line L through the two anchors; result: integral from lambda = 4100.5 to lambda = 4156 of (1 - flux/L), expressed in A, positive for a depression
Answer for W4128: 1.6 A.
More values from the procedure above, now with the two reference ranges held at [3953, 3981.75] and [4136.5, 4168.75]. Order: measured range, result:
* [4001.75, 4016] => -3.3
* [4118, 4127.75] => -0.4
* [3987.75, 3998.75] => -3.0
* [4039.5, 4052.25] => -2.0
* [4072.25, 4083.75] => -2.3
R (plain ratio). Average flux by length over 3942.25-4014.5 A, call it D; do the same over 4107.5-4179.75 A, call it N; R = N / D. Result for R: 1.10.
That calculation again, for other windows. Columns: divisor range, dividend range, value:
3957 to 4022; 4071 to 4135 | 1.09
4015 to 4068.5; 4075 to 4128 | 0.95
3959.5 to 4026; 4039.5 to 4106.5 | 1.11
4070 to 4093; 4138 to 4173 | 0.94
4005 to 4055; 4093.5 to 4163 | 0.96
